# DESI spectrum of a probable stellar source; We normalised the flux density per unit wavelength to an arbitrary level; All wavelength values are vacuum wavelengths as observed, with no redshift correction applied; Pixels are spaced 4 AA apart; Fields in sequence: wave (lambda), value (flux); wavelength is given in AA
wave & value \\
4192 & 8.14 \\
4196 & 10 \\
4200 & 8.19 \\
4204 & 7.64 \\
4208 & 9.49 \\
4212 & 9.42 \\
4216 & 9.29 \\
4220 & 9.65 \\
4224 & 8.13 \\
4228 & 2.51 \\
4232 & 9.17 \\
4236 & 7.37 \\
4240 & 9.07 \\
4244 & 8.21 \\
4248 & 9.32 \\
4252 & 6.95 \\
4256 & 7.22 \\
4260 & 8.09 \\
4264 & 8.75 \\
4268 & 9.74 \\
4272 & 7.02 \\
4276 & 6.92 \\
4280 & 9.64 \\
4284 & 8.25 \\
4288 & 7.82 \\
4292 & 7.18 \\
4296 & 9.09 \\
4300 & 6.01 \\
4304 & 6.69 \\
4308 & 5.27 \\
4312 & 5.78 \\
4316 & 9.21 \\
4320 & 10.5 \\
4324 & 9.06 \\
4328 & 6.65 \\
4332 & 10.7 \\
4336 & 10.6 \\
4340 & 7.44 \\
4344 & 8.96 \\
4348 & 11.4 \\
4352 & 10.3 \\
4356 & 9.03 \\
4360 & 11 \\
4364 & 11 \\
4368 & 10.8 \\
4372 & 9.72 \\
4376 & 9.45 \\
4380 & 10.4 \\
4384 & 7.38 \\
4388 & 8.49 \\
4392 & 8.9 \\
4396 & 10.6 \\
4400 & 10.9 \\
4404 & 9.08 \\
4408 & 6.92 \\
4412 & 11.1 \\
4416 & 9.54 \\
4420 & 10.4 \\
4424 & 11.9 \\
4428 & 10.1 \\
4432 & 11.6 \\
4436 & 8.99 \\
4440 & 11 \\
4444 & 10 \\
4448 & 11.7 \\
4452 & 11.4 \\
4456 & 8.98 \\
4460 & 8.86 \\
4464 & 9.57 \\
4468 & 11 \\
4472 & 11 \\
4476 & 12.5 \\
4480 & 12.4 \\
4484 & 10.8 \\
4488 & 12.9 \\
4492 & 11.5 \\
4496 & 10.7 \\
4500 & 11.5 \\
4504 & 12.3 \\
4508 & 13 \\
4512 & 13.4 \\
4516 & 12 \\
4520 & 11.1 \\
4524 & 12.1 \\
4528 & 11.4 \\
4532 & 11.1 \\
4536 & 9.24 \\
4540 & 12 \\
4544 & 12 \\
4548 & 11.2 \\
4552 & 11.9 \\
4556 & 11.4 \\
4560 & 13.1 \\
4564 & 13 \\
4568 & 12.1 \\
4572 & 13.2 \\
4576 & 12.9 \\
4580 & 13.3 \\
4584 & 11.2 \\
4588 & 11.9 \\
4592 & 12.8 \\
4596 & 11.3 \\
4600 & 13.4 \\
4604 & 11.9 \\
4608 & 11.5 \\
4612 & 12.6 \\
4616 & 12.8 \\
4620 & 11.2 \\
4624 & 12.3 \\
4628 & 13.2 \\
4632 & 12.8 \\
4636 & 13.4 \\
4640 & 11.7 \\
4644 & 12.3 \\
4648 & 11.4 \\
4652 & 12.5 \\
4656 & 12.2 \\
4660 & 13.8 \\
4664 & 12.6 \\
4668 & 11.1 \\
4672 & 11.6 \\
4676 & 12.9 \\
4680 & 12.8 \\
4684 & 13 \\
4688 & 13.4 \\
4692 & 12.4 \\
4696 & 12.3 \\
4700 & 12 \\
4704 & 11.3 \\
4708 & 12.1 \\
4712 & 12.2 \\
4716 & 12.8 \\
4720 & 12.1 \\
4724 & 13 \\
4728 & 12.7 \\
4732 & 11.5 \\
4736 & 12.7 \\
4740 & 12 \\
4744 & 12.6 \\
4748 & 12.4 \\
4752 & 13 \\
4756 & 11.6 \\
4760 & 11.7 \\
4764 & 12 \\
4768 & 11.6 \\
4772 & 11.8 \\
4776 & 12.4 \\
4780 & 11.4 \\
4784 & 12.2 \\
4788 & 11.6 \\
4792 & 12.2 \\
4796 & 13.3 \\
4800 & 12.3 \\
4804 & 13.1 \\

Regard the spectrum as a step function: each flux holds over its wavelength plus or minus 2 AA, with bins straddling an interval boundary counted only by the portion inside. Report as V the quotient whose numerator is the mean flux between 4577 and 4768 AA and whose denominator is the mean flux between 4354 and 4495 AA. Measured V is 1.19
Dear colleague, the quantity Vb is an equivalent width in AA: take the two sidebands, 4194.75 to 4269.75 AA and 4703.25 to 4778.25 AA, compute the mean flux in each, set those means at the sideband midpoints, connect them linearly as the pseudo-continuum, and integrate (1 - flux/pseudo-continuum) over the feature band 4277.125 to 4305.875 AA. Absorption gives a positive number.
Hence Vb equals 3.2 AA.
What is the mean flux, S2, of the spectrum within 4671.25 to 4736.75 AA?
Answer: 12.4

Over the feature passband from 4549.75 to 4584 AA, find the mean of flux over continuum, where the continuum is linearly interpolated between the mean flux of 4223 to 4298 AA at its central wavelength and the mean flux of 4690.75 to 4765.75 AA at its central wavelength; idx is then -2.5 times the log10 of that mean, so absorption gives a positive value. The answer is -0.17 mag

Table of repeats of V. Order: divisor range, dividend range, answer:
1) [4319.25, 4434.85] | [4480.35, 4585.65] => 1.22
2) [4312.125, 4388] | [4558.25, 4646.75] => 1.31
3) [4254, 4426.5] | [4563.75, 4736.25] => 1.38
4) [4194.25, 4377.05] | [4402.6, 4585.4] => 1.32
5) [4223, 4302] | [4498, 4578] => 1.53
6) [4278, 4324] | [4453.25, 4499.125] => 1.40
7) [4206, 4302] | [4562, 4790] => 1.52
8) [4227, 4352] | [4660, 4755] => 1.52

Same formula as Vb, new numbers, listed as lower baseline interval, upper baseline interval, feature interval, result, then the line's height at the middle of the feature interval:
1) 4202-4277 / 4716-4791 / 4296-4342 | 3.75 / 8.74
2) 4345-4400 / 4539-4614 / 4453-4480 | 1.18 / 11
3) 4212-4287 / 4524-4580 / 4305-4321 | 2.64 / 8.91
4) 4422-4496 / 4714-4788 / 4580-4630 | -2.96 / 11.5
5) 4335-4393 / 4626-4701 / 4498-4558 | -2.69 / 11.2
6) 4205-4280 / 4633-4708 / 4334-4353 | -1.14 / 9.16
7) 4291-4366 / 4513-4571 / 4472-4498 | -1.90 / 10.9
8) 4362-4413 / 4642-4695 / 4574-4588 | -1.00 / 11.6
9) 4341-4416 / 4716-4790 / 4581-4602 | -2.04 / 11.1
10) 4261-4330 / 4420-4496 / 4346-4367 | -3.65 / 8.99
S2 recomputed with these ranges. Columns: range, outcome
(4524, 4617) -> 12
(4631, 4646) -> 12.5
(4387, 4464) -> 10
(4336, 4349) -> 9.31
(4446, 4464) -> 10.2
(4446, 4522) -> 11.4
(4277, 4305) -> 7.82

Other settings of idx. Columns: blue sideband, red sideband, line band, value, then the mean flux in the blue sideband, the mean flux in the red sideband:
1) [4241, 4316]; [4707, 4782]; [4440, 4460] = -0.11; 7.72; 12.2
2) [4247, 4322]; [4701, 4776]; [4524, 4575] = -0.14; 7.85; 12.2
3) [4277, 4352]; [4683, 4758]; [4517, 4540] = -0.06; 8.38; 12.4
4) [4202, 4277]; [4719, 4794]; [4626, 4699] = -0.10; 8.12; 12.1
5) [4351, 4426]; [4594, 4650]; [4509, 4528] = -0.09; 9.83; 12.3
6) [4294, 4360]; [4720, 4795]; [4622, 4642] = -0.14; 8.62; 12.1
